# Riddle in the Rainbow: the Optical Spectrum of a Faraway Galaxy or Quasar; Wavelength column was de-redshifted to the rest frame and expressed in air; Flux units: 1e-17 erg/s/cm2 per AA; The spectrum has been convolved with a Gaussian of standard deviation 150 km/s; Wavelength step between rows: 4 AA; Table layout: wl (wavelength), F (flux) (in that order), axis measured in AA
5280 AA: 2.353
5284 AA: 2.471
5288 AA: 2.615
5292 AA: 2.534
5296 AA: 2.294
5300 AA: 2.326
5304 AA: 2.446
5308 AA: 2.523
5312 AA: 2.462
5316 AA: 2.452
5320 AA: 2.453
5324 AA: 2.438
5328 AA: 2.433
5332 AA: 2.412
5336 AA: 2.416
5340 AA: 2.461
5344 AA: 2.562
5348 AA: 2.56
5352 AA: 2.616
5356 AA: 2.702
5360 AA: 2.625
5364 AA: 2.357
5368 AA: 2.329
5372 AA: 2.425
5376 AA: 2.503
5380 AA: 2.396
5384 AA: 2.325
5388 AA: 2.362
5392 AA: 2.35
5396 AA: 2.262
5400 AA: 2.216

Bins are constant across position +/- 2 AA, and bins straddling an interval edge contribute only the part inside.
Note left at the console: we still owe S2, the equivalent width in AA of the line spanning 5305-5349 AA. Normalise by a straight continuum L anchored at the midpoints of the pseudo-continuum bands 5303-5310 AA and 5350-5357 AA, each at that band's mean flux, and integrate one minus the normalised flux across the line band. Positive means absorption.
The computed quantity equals 1.60 AA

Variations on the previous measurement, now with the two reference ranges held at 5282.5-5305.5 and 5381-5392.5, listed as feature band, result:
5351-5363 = -1.2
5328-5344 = -0.3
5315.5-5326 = -0.1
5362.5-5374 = 0.0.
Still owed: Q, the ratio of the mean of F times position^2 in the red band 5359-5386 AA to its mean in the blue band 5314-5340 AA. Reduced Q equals 1.01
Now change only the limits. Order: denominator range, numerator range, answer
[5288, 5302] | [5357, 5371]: 1.04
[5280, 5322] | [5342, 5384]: 1.04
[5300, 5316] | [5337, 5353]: 1.05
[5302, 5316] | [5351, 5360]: 1.09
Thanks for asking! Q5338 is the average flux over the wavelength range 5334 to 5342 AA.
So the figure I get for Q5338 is 2.44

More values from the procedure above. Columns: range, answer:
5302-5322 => 2.47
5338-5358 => 2.58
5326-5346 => 2.46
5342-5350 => 2.56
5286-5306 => 2.44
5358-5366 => 2.49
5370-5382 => 2.44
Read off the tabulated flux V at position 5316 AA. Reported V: 2.452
